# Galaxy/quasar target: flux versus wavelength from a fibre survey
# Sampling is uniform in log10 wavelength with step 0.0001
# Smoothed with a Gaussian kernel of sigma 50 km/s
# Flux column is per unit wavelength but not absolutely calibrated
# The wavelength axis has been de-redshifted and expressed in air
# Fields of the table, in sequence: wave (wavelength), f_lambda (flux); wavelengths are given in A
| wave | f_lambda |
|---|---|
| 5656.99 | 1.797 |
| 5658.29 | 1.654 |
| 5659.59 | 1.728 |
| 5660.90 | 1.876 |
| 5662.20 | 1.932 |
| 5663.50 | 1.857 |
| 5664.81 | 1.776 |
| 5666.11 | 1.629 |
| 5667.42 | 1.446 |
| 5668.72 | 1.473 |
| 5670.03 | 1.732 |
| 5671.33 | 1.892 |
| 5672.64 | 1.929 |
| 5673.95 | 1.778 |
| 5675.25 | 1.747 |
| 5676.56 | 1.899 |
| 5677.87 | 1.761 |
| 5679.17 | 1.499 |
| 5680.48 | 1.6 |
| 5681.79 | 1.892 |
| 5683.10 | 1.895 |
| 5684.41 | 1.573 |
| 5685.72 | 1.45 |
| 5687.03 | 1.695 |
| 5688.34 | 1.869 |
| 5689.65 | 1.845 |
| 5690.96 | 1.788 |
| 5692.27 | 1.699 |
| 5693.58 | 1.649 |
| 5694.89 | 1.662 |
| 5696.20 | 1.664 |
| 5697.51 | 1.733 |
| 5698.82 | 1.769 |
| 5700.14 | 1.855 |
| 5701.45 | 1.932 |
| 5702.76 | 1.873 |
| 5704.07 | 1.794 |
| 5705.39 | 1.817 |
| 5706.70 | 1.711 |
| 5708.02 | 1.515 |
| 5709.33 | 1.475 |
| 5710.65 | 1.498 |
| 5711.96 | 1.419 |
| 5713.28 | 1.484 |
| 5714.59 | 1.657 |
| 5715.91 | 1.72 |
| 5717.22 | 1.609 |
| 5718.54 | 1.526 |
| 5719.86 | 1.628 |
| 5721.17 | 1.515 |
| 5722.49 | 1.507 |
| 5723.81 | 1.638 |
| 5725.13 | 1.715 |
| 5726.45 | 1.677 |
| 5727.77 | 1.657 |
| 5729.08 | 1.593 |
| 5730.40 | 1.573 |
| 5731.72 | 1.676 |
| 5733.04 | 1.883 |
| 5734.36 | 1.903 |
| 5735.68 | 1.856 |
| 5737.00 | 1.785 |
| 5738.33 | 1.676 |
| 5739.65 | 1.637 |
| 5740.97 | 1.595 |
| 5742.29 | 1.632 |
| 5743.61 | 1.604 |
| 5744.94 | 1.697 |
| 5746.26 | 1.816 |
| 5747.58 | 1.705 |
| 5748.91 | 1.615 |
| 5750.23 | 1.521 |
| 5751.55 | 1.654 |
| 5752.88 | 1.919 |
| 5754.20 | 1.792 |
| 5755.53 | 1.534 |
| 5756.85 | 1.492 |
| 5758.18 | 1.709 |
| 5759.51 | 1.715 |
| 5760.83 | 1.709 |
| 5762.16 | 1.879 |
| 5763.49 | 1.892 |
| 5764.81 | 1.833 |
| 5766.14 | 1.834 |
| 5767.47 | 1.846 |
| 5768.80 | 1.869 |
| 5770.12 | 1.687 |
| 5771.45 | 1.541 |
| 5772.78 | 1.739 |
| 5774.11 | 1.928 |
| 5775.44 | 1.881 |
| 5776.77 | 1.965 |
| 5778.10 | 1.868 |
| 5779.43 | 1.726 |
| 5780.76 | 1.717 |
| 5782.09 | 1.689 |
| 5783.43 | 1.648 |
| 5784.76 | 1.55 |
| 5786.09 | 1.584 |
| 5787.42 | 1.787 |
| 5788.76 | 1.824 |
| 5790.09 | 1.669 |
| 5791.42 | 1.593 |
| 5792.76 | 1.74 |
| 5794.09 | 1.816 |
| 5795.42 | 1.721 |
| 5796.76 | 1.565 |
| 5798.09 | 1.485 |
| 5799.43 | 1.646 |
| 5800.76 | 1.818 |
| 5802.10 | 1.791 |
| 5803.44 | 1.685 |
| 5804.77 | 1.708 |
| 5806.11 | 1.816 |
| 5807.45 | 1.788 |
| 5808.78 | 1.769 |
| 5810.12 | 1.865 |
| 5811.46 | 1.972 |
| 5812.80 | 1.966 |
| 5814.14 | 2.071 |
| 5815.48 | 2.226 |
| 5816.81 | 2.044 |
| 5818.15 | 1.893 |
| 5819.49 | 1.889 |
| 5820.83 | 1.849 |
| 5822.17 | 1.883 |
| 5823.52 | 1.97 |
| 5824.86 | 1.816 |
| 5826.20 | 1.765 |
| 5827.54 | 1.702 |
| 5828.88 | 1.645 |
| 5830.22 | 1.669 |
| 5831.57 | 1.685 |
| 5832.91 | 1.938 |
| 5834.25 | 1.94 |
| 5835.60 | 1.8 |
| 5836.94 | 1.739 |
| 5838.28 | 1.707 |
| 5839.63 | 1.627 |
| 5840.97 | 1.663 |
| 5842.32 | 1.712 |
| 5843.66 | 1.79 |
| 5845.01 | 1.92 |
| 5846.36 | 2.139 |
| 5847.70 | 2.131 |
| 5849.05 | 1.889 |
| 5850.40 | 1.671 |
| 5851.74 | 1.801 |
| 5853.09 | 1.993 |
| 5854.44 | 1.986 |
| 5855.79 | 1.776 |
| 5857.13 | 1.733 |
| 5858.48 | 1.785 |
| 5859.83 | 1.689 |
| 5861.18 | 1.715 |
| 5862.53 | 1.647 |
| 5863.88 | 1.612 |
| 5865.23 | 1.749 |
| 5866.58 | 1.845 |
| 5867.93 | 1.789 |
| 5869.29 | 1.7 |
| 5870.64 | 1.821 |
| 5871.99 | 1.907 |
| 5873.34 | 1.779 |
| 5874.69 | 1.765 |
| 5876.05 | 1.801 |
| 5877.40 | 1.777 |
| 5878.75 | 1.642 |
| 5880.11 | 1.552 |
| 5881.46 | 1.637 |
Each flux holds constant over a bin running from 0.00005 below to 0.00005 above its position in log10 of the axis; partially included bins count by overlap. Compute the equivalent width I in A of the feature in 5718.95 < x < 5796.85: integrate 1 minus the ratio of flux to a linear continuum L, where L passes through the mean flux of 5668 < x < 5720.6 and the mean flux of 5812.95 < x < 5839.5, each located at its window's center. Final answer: 2.6 A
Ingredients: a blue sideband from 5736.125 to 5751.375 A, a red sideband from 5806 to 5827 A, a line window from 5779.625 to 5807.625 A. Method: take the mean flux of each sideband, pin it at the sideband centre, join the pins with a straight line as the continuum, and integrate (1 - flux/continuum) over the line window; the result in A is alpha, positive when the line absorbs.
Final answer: 2.11 A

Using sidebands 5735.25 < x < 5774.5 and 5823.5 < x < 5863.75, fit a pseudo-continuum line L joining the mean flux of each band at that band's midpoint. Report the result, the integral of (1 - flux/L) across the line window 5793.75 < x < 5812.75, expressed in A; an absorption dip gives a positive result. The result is 0.1 A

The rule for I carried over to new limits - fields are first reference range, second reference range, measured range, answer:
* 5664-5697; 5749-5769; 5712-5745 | 1.5 A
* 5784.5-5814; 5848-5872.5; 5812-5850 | -2.0 A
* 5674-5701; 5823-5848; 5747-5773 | 0.6 A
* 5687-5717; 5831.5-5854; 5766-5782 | -0.2 A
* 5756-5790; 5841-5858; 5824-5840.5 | 0.8 A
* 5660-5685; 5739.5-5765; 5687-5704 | -0.4 A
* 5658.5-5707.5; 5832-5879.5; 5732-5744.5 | 0.3 A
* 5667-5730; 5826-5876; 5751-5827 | -1.6 A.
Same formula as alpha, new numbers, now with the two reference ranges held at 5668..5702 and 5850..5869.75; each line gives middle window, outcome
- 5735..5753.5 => 0.60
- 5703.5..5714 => 0.94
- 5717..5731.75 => 1.18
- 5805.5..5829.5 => -1.69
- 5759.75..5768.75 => -0.39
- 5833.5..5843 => 0.12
